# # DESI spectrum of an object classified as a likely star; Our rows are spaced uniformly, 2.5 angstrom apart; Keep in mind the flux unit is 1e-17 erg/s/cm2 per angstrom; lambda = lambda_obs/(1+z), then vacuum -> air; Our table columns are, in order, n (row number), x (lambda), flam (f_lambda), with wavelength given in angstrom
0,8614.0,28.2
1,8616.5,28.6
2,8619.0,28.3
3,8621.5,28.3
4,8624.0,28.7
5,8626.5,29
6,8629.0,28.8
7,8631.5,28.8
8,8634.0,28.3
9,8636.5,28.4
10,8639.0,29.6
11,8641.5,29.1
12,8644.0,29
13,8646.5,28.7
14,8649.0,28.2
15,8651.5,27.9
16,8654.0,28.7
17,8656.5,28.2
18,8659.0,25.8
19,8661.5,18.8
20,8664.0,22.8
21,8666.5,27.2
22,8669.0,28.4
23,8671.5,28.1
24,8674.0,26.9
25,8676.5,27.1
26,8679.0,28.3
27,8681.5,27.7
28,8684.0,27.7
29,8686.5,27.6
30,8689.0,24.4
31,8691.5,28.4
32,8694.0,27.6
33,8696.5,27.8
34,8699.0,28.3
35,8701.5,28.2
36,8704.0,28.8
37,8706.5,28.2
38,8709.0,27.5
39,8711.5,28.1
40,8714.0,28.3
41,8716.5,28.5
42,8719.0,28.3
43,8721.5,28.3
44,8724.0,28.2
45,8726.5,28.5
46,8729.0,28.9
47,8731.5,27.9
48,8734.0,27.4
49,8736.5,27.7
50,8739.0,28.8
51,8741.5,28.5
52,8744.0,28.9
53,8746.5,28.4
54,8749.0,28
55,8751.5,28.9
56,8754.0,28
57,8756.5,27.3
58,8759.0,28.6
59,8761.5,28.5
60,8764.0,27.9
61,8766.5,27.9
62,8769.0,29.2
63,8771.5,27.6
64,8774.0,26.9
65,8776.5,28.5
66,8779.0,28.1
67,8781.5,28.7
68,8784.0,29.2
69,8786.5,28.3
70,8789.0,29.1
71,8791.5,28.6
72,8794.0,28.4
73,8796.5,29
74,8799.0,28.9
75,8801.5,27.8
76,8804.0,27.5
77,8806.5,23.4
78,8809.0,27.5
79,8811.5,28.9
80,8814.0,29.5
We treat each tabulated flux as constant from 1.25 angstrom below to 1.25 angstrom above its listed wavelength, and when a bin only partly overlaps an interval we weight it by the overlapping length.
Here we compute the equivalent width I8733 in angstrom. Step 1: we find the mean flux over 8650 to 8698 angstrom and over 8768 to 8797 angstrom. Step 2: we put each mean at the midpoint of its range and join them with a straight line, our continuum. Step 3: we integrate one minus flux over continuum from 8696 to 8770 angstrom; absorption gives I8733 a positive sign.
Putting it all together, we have -1.49 angstrom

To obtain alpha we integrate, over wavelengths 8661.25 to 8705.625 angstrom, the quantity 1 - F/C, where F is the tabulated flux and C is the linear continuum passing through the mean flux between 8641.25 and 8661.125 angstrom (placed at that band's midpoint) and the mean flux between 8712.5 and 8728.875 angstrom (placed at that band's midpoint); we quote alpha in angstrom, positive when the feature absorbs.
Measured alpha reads 1.5 angstrom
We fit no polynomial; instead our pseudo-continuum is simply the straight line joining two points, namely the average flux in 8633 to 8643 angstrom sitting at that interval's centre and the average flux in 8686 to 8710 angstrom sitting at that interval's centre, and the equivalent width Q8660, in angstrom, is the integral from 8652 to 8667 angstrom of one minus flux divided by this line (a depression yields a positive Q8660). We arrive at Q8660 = 1.7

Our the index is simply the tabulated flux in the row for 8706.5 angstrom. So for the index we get 28.2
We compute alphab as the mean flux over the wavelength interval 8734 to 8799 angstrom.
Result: 28.4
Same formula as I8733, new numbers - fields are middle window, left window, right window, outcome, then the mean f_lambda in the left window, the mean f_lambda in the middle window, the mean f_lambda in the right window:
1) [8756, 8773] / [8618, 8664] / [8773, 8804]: 0.1 angstrom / 27.8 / 28.2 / 28.4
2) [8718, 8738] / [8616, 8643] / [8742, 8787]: 0.2 angstrom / 28.7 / 28.2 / 28.3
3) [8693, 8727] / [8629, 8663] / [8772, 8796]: -0.2 angstrom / 27.7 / 28.2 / 28.4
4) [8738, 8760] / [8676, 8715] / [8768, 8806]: -0.2 angstrom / 27.8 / 28.4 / 28.3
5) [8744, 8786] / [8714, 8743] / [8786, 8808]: -0.3 angstrom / 28.3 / 28.3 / 27.9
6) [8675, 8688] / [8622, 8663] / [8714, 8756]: 0.2 angstrom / 27.9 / 27.6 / 28.3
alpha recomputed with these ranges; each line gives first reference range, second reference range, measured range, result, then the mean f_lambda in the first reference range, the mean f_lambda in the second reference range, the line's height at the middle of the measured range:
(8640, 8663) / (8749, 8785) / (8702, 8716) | -0.3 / 27.1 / 28.2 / 27.7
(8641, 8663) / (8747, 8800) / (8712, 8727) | -0.3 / 27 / 28.4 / 27.8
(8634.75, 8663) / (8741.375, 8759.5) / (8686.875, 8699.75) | 0.3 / 27.5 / 28.3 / 27.8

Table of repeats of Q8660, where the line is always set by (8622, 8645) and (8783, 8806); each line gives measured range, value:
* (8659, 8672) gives 1.7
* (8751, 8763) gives 0.1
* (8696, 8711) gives 0.3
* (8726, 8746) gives 0.1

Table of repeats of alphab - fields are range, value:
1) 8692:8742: 28.2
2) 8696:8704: 28.2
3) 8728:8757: 28.2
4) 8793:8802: 28.6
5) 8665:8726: 27.8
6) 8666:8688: 27.6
